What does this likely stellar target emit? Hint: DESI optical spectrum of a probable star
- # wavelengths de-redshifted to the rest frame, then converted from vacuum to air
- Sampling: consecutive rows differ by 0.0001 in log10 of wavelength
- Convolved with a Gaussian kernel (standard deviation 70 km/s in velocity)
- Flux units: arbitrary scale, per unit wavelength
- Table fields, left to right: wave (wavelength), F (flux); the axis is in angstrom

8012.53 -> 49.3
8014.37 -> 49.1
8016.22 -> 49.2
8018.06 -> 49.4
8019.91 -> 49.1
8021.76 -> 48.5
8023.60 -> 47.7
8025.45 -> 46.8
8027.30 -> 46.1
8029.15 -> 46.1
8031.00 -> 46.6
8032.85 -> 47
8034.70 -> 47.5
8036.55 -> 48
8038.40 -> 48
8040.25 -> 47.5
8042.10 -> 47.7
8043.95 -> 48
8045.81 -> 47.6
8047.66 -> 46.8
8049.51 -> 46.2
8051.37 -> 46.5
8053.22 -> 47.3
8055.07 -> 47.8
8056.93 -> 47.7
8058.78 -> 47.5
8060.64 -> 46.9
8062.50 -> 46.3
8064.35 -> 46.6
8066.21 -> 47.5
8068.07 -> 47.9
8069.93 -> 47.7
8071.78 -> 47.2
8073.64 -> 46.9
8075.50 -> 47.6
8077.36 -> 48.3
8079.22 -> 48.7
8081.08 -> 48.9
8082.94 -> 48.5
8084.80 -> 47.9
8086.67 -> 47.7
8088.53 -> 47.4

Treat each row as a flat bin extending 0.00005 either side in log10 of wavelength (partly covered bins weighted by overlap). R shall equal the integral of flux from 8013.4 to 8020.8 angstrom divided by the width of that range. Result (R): 49.2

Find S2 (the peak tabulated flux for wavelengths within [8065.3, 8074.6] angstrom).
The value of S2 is 47.9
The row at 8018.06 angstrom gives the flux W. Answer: 49.4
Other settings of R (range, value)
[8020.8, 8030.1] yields 47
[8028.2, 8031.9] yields 46.3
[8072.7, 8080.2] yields 47.9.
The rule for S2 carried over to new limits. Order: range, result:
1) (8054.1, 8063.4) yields 47.8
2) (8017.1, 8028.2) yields 49.4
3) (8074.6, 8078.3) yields 48.3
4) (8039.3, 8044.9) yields 48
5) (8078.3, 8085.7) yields 48.9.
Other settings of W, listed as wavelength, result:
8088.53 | 47.4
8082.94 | 48.5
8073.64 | 46.9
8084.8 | 47.9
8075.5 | 47.6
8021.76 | 48.5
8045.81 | 47.6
